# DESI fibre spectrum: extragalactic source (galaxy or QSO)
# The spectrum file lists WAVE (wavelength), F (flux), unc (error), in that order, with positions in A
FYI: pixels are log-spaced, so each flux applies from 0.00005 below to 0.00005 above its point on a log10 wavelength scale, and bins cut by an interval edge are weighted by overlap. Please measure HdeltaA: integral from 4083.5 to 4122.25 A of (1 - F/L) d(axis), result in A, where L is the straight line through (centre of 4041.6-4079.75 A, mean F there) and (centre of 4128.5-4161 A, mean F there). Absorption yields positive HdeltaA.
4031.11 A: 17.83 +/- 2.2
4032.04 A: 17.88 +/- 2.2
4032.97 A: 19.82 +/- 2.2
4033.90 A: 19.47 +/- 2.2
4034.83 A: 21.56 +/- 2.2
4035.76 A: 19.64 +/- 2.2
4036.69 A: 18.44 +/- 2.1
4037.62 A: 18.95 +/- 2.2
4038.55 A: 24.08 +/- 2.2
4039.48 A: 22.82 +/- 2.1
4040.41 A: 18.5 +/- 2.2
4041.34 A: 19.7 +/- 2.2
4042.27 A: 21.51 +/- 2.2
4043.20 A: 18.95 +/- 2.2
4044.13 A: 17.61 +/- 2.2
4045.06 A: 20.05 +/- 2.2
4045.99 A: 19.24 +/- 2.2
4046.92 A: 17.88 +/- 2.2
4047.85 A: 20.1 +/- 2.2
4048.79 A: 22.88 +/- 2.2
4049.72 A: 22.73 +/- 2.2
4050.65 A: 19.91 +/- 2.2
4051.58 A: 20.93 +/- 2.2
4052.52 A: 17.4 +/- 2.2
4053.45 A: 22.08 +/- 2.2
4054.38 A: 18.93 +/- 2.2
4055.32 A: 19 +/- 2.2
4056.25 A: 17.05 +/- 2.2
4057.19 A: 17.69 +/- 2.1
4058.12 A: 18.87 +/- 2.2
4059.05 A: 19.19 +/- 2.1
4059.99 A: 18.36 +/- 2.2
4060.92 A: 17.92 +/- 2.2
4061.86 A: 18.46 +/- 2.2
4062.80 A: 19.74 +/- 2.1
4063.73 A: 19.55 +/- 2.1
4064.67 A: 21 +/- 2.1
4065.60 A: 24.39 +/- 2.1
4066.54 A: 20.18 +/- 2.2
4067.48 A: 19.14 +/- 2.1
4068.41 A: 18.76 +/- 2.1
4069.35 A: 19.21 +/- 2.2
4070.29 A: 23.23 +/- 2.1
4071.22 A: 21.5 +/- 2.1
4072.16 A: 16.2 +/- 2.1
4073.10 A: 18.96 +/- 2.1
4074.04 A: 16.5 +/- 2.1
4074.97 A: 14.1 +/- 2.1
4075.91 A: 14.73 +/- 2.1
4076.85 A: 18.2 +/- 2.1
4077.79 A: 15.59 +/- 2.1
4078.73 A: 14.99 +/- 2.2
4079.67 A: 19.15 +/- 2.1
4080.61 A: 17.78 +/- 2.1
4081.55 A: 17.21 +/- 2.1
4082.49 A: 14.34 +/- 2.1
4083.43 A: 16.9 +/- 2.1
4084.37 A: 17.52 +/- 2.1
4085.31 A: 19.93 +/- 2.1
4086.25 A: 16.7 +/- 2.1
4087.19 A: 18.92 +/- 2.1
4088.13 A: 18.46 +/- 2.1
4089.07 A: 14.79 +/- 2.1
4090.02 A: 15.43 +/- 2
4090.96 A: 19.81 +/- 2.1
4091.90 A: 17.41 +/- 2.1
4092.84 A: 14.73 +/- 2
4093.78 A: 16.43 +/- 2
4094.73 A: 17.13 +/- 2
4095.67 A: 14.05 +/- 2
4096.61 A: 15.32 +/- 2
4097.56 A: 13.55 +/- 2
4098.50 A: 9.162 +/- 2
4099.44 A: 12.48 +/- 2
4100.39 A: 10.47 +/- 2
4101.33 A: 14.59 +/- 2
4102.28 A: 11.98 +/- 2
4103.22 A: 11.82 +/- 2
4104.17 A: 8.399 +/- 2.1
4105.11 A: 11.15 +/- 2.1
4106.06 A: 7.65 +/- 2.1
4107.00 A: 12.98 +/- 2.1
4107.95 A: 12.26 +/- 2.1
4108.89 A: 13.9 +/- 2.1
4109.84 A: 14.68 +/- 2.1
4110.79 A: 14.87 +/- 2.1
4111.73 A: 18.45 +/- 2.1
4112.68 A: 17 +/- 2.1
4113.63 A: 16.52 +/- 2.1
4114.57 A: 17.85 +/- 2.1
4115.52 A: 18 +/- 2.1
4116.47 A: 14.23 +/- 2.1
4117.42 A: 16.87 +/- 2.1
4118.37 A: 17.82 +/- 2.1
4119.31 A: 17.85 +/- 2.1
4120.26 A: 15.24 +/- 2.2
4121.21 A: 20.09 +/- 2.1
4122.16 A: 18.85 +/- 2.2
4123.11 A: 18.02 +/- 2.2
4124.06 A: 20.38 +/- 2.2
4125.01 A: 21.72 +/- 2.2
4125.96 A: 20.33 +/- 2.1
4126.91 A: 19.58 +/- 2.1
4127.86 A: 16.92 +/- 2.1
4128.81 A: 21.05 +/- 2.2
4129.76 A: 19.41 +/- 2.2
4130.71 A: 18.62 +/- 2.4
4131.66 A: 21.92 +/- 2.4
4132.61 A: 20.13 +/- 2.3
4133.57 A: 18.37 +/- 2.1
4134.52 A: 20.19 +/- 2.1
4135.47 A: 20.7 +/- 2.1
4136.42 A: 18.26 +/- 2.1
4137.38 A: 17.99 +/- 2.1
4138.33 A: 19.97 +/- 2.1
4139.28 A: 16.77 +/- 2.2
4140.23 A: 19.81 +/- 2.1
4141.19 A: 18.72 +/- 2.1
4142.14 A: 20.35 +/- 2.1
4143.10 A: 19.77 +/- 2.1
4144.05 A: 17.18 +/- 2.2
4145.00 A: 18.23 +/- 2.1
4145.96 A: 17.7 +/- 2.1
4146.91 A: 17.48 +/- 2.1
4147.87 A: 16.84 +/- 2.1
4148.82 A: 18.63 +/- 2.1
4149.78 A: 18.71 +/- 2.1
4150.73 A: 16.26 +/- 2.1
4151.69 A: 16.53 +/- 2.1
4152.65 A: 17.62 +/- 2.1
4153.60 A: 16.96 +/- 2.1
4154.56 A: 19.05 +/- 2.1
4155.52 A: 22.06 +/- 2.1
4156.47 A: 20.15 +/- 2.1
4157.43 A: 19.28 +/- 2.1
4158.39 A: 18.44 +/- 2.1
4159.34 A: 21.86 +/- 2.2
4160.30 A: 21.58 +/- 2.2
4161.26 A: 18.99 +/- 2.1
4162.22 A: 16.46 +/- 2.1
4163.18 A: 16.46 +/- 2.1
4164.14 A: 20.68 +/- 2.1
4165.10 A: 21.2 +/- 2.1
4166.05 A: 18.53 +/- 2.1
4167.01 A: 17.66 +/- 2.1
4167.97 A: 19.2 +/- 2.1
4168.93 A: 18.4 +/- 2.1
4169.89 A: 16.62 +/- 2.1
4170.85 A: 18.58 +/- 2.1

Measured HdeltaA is 7.7 A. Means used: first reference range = 19.1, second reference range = 19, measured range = 15.2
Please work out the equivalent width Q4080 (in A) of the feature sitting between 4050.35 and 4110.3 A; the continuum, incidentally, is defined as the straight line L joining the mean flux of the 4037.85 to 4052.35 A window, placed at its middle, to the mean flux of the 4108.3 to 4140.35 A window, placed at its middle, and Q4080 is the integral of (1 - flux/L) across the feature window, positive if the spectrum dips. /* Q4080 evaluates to 8.7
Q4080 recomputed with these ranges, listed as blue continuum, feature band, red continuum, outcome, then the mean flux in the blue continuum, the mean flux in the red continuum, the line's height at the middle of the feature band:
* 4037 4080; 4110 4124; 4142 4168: 1.2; 19.3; 18.7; 18.9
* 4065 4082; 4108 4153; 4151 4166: 1.6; 18.3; 19.1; 18.8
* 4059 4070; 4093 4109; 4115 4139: 5.6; 19.7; 18.9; 19.2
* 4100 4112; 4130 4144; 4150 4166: -2.6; 12.5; 19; 16.3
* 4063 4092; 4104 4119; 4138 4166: 3.0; 18.1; 18.7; 18.4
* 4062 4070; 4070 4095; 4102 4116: 0.7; 20.2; 13.9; 17.8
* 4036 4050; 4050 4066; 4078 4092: -0.3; 20.2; 17.3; 19.1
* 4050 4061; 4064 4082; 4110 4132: 0.4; 19.1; 18.3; 18.8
